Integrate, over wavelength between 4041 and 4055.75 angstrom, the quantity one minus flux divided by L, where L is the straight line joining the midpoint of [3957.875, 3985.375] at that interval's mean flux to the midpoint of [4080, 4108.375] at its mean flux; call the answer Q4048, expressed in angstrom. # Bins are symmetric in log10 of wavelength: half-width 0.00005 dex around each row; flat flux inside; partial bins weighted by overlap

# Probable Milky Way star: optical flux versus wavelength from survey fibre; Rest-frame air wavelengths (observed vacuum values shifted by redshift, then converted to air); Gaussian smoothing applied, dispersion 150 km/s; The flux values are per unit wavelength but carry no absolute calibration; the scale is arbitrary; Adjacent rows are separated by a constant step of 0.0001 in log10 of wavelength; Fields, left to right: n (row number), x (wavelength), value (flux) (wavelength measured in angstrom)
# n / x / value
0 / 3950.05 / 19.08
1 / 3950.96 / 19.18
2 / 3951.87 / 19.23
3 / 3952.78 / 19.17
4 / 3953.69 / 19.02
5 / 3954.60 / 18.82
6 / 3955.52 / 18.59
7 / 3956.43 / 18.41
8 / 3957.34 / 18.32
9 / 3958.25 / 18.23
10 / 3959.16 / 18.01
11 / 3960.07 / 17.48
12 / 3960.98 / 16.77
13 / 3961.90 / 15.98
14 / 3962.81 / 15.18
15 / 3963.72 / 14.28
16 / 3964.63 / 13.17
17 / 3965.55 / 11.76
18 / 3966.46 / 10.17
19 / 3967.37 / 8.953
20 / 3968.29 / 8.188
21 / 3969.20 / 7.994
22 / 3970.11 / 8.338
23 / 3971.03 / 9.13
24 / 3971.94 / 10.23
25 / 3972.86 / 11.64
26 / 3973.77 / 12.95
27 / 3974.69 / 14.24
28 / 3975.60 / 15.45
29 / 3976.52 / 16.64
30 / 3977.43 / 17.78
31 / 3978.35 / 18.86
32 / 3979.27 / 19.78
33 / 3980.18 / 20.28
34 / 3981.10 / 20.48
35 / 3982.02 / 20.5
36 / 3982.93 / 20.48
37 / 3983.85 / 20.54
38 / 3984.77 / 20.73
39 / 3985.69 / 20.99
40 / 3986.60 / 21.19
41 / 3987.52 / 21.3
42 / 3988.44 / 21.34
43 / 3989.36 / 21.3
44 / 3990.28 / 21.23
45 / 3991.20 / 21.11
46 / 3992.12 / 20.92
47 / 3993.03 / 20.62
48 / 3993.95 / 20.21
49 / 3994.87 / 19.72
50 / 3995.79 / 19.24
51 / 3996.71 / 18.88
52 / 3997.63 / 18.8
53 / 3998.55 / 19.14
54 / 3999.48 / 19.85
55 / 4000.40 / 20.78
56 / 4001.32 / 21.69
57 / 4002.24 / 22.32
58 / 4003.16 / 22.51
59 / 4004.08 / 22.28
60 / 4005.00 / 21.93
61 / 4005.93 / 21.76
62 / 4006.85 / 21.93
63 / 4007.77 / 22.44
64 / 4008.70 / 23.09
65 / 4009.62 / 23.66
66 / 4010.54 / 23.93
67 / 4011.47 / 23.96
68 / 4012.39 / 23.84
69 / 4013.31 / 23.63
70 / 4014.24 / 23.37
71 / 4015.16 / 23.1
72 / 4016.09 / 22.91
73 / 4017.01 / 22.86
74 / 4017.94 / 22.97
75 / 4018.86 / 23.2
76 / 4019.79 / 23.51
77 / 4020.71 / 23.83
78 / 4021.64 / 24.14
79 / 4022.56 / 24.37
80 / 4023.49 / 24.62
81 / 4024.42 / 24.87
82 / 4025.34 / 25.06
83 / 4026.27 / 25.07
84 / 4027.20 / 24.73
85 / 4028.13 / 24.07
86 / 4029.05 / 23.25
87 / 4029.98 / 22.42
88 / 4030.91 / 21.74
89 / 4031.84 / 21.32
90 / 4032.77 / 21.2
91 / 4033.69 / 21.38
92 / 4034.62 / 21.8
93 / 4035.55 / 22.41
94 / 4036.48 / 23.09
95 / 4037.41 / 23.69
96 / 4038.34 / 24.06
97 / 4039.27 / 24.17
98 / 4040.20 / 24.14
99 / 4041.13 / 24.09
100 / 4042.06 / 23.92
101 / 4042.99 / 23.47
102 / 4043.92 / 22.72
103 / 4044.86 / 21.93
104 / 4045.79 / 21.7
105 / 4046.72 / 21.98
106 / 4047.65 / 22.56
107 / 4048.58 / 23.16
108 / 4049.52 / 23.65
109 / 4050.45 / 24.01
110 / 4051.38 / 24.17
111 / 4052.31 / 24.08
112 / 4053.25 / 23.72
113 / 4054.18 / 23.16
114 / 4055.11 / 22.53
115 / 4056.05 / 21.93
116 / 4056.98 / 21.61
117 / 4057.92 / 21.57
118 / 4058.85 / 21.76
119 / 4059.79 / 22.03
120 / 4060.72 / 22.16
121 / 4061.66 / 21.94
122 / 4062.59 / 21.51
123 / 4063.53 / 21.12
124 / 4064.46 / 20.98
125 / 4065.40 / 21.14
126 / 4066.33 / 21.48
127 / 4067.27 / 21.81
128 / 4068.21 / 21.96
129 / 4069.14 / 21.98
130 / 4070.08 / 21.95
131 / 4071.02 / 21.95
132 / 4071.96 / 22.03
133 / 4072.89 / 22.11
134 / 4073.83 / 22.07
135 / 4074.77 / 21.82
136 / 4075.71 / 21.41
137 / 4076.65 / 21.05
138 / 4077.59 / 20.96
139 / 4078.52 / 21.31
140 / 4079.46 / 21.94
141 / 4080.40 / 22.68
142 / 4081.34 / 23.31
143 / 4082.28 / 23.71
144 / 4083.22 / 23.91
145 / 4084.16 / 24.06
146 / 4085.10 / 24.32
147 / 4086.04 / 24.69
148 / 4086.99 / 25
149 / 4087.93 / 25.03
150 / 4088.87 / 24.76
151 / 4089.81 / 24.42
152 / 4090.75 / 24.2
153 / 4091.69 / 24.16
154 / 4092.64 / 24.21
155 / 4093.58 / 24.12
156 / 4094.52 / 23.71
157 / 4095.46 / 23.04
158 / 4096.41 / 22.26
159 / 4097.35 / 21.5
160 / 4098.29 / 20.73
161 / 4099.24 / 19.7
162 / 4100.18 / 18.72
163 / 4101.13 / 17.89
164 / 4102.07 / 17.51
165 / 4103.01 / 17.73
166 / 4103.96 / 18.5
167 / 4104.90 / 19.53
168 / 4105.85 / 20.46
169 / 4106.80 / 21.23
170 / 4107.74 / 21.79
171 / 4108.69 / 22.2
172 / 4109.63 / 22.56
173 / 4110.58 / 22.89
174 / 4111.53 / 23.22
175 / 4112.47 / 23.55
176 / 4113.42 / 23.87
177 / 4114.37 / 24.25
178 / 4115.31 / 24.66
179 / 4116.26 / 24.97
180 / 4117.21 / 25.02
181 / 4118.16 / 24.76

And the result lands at -2.7 angstrom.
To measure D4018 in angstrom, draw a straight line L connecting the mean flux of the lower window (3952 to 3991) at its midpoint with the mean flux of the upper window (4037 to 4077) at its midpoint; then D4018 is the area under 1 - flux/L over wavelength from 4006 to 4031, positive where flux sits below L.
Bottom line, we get -4.8 angstrom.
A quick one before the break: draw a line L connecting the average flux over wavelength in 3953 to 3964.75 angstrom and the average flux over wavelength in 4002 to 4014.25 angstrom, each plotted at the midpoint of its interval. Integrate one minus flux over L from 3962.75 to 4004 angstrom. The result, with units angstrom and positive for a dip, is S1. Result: 5.8 angstrom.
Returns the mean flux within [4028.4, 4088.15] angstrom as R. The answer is 22.6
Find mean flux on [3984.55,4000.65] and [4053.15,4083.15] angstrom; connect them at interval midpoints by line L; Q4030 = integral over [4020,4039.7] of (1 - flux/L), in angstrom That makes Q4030 -2.1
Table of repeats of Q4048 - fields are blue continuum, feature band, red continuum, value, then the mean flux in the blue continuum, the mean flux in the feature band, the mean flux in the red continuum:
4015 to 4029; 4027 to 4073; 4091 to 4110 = 0.8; 24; 22.5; 21.1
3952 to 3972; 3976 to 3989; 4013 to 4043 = -2.1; 14.5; 20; 23.4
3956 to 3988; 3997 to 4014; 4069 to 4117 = -4.2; 15.8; 22.1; 22.4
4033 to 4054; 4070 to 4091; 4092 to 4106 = -1.5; 23.2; 23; 20.7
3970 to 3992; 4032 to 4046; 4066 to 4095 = -1.4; 18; 22.9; 23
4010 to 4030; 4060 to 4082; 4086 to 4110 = 0.7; 23.8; 21.8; 21.9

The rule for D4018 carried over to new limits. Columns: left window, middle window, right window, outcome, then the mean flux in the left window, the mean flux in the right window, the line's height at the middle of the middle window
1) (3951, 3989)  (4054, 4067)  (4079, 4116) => -0.7 angstrom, 16.4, 22.5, 20.7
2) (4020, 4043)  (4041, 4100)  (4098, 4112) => -2.4 angstrom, 23.5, 20.3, 21.8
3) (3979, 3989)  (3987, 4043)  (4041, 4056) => -1.6 angstrom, 20.7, 23.1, 21.9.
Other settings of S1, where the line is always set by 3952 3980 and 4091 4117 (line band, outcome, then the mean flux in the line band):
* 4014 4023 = -3.02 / 23.4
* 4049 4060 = -2.00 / 22.9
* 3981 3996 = -4.41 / 20.7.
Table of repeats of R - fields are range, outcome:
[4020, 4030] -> 24.3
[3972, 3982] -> 16.7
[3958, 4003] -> 17.3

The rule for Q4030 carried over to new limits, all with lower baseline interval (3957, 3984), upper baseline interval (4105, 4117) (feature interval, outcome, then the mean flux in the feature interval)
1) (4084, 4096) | -1.42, 24.3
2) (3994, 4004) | -2.27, 20.4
